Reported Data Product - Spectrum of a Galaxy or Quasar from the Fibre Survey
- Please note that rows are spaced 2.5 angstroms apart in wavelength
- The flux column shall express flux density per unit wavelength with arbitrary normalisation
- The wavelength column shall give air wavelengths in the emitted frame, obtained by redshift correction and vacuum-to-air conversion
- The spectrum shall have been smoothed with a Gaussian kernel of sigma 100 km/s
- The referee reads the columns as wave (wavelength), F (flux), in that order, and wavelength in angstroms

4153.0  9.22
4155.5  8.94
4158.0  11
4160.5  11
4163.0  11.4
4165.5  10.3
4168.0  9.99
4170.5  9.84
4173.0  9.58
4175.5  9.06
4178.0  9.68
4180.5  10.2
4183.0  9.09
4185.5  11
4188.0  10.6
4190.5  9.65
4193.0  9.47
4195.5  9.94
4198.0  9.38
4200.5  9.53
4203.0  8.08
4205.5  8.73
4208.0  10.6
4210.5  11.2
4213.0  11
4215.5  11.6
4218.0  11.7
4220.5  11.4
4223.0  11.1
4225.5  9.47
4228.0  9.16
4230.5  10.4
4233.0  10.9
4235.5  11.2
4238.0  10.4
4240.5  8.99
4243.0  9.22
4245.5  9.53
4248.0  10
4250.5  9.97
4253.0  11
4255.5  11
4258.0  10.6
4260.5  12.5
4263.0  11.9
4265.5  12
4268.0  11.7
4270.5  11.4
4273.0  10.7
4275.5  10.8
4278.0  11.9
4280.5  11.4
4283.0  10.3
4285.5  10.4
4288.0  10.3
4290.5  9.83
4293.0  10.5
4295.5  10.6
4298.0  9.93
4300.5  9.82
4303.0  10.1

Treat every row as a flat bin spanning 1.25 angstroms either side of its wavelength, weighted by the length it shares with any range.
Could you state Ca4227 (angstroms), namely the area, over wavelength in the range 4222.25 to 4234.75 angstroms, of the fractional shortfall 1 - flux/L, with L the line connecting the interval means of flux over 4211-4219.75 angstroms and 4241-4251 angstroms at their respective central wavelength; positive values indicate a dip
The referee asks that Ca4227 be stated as 0.5 angstroms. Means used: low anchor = 11.4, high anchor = 9.61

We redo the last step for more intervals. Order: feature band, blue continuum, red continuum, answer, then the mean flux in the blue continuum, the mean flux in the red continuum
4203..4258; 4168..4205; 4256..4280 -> 1.4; 9.64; 11.5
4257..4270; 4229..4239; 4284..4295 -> -1.6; 10.7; 10.3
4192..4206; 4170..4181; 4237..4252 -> 0.6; 9.62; 9.7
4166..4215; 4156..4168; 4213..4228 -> 4.3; 10.7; 10.9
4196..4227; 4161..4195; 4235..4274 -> 0.1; 10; 10.7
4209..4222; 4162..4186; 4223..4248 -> -1.8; 9.97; 9.98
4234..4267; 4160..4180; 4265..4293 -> 0.2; 10.1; 10.9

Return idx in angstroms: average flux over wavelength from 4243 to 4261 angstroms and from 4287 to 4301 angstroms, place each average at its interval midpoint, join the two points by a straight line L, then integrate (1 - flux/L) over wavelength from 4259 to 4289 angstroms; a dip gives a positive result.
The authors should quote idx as -2.8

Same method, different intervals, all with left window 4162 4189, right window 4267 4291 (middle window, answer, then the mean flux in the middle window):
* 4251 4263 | -0.6 angstroms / 11.3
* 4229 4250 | 1.0 angstroms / 10.1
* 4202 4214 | 0.4 angstroms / 9.94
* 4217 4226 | -0.5 angstroms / 11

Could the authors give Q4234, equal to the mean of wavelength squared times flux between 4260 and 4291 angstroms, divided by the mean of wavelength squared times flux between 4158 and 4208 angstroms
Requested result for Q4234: 1.18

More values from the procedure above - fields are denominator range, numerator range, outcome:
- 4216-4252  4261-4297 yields 1.09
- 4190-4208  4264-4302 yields 1.20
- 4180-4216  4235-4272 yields 1.11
